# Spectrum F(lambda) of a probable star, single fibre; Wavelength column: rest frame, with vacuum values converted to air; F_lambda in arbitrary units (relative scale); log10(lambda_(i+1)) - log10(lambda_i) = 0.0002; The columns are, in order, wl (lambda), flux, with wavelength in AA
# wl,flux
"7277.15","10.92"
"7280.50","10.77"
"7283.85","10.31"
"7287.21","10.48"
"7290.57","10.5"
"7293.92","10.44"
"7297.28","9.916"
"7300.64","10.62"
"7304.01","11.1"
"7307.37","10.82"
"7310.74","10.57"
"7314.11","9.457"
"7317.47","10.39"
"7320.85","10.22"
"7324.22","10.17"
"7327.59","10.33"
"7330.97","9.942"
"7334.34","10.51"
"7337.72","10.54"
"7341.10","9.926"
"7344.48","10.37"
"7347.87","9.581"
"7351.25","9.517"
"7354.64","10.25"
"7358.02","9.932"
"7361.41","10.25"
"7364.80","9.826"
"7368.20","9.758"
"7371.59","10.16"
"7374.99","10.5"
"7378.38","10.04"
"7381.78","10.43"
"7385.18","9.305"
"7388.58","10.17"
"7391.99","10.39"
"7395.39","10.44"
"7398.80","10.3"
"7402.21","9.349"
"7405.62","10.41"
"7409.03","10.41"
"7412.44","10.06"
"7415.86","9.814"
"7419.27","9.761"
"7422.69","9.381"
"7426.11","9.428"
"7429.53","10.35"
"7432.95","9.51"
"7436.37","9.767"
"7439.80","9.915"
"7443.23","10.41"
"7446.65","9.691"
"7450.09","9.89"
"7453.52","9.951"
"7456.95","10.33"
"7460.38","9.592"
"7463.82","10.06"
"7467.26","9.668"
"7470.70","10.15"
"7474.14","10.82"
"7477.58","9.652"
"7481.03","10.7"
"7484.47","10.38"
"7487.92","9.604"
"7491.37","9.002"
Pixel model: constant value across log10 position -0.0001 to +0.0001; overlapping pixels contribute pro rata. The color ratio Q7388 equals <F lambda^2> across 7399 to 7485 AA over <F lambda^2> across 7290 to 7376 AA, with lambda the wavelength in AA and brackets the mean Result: 1.01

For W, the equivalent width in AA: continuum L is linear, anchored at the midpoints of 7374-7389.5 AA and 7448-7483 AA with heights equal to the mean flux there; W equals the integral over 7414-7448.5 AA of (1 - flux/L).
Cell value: 0.9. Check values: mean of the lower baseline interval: 10.1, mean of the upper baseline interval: 10.1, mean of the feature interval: 9.8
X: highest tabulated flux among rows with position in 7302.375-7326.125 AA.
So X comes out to 11.1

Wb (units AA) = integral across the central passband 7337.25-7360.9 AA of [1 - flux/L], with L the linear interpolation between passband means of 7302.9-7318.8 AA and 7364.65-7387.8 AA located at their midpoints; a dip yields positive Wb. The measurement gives 0.5 AA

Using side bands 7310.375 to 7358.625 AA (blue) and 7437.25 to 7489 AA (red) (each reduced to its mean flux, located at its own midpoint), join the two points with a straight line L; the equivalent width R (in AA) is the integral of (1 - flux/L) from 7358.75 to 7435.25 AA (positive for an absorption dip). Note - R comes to 0.6 AA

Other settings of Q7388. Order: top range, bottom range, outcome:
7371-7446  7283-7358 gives 1.00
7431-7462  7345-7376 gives 1.02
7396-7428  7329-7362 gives 1.00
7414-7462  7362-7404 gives 0.99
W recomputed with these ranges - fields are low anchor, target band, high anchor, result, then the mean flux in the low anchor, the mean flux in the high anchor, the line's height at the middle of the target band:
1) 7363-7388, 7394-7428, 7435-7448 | 0.2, 10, 9.96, 9.98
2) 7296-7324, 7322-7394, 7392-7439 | 0.6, 10.4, 9.94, 10.2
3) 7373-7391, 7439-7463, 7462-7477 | 0.4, 10.1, 10.1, 10.1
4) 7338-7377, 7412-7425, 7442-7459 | 0.4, 10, 10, 10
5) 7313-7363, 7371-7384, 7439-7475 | -0.2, 10.1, 10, 10.1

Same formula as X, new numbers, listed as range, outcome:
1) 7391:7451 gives 10.44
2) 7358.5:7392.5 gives 10.5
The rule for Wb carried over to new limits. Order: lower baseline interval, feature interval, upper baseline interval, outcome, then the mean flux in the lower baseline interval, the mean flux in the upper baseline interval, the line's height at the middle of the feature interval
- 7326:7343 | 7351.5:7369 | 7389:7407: 0.4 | 10.3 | 10.2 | 10.2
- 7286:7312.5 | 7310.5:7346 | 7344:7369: 0.1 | 10.6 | 9.92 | 10.2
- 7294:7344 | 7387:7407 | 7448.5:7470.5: -0.1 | 10.3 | 9.93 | 10.1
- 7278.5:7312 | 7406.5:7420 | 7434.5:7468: 0.0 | 10.6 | 9.93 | 10.1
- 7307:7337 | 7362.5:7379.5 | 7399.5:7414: 0.1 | 10.3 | 10.1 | 10.1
